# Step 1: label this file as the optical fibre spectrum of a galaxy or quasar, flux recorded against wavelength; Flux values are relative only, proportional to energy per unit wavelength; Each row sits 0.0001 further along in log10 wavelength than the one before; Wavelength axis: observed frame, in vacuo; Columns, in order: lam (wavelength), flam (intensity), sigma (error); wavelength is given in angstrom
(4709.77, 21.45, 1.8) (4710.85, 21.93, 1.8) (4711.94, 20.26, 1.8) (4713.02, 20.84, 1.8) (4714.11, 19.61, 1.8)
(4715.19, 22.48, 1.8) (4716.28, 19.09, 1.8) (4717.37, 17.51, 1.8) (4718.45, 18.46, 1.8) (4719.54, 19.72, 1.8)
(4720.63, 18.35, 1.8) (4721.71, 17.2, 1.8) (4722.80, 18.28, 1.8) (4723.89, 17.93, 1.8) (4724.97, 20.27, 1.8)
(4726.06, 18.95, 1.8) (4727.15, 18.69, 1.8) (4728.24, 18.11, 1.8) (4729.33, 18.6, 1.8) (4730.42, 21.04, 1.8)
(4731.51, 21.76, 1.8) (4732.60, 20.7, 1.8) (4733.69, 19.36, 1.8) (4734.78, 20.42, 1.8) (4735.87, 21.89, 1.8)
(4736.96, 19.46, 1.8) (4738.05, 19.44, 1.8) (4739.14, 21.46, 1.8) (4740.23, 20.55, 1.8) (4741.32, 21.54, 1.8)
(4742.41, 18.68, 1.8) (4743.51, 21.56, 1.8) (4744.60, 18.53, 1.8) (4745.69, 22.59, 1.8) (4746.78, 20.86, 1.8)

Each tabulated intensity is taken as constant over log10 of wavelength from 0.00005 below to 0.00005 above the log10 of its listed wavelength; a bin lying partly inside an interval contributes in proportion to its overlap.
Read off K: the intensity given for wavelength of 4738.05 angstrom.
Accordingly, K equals 19.44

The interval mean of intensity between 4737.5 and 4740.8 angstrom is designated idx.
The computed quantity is 20.5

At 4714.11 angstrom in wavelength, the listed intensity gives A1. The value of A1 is 19.61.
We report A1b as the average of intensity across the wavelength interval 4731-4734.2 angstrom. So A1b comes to 20.6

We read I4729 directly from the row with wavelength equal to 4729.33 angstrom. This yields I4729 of 18.6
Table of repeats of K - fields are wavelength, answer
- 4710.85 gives 21.93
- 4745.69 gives 22.59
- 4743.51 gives 21.56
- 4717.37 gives 17.51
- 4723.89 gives 17.93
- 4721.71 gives 17.2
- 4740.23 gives 20.55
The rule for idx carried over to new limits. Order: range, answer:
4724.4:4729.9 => 18.9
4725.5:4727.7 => 18.8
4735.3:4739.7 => 20.6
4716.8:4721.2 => 18.5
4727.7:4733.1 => 20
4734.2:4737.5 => 20.6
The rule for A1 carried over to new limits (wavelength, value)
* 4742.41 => 18.68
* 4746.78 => 20.86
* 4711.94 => 20.26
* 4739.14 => 21.46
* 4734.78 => 20.42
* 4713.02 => 20.84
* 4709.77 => 21.45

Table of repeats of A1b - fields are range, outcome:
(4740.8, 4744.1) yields 20.5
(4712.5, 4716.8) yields 20.5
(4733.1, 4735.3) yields 19.9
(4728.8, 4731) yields 19.8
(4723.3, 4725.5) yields 19.1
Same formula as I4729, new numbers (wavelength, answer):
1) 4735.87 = 21.89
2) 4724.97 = 20.27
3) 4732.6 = 20.7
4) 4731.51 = 21.76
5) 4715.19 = 22.48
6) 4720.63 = 18.35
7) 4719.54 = 19.72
